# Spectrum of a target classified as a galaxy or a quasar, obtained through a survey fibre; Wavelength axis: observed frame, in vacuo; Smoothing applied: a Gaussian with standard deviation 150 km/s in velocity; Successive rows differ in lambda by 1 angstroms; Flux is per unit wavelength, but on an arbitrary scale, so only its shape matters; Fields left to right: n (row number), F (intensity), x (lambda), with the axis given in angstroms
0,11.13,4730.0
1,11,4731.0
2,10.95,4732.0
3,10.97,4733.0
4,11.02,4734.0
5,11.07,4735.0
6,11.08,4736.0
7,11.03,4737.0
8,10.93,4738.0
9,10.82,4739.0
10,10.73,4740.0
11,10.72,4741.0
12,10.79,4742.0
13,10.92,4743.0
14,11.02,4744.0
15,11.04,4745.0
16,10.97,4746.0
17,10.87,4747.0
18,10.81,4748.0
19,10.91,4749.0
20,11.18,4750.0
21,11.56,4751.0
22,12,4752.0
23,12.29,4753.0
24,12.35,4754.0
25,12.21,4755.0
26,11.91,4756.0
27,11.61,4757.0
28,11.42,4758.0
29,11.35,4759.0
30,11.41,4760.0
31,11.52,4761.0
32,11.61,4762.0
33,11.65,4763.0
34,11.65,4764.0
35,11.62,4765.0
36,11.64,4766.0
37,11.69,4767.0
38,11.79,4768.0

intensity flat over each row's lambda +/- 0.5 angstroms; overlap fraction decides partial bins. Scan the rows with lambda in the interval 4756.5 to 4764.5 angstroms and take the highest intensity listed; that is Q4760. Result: 11.65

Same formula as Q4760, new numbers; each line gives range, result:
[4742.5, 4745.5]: 11.04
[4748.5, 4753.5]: 12.29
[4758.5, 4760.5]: 11.41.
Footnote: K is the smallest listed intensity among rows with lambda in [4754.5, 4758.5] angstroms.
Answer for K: 11.42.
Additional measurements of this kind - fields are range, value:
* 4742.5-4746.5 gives 10.92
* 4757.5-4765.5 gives 11.35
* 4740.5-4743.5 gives 10.72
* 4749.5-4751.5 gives 11.18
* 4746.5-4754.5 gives 10.81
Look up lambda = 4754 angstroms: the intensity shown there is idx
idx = 12.35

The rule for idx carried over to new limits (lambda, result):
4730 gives 11.13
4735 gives 11.07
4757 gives 11.61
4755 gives 12.21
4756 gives 11.91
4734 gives 11.02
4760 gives 11.41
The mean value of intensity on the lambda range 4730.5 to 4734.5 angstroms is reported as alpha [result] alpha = 11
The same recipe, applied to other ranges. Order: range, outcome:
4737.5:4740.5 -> 10.8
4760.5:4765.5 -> 11.6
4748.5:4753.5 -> 11.6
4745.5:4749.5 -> 10.9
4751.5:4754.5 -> 12.2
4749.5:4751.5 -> 11.4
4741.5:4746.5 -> 10.9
